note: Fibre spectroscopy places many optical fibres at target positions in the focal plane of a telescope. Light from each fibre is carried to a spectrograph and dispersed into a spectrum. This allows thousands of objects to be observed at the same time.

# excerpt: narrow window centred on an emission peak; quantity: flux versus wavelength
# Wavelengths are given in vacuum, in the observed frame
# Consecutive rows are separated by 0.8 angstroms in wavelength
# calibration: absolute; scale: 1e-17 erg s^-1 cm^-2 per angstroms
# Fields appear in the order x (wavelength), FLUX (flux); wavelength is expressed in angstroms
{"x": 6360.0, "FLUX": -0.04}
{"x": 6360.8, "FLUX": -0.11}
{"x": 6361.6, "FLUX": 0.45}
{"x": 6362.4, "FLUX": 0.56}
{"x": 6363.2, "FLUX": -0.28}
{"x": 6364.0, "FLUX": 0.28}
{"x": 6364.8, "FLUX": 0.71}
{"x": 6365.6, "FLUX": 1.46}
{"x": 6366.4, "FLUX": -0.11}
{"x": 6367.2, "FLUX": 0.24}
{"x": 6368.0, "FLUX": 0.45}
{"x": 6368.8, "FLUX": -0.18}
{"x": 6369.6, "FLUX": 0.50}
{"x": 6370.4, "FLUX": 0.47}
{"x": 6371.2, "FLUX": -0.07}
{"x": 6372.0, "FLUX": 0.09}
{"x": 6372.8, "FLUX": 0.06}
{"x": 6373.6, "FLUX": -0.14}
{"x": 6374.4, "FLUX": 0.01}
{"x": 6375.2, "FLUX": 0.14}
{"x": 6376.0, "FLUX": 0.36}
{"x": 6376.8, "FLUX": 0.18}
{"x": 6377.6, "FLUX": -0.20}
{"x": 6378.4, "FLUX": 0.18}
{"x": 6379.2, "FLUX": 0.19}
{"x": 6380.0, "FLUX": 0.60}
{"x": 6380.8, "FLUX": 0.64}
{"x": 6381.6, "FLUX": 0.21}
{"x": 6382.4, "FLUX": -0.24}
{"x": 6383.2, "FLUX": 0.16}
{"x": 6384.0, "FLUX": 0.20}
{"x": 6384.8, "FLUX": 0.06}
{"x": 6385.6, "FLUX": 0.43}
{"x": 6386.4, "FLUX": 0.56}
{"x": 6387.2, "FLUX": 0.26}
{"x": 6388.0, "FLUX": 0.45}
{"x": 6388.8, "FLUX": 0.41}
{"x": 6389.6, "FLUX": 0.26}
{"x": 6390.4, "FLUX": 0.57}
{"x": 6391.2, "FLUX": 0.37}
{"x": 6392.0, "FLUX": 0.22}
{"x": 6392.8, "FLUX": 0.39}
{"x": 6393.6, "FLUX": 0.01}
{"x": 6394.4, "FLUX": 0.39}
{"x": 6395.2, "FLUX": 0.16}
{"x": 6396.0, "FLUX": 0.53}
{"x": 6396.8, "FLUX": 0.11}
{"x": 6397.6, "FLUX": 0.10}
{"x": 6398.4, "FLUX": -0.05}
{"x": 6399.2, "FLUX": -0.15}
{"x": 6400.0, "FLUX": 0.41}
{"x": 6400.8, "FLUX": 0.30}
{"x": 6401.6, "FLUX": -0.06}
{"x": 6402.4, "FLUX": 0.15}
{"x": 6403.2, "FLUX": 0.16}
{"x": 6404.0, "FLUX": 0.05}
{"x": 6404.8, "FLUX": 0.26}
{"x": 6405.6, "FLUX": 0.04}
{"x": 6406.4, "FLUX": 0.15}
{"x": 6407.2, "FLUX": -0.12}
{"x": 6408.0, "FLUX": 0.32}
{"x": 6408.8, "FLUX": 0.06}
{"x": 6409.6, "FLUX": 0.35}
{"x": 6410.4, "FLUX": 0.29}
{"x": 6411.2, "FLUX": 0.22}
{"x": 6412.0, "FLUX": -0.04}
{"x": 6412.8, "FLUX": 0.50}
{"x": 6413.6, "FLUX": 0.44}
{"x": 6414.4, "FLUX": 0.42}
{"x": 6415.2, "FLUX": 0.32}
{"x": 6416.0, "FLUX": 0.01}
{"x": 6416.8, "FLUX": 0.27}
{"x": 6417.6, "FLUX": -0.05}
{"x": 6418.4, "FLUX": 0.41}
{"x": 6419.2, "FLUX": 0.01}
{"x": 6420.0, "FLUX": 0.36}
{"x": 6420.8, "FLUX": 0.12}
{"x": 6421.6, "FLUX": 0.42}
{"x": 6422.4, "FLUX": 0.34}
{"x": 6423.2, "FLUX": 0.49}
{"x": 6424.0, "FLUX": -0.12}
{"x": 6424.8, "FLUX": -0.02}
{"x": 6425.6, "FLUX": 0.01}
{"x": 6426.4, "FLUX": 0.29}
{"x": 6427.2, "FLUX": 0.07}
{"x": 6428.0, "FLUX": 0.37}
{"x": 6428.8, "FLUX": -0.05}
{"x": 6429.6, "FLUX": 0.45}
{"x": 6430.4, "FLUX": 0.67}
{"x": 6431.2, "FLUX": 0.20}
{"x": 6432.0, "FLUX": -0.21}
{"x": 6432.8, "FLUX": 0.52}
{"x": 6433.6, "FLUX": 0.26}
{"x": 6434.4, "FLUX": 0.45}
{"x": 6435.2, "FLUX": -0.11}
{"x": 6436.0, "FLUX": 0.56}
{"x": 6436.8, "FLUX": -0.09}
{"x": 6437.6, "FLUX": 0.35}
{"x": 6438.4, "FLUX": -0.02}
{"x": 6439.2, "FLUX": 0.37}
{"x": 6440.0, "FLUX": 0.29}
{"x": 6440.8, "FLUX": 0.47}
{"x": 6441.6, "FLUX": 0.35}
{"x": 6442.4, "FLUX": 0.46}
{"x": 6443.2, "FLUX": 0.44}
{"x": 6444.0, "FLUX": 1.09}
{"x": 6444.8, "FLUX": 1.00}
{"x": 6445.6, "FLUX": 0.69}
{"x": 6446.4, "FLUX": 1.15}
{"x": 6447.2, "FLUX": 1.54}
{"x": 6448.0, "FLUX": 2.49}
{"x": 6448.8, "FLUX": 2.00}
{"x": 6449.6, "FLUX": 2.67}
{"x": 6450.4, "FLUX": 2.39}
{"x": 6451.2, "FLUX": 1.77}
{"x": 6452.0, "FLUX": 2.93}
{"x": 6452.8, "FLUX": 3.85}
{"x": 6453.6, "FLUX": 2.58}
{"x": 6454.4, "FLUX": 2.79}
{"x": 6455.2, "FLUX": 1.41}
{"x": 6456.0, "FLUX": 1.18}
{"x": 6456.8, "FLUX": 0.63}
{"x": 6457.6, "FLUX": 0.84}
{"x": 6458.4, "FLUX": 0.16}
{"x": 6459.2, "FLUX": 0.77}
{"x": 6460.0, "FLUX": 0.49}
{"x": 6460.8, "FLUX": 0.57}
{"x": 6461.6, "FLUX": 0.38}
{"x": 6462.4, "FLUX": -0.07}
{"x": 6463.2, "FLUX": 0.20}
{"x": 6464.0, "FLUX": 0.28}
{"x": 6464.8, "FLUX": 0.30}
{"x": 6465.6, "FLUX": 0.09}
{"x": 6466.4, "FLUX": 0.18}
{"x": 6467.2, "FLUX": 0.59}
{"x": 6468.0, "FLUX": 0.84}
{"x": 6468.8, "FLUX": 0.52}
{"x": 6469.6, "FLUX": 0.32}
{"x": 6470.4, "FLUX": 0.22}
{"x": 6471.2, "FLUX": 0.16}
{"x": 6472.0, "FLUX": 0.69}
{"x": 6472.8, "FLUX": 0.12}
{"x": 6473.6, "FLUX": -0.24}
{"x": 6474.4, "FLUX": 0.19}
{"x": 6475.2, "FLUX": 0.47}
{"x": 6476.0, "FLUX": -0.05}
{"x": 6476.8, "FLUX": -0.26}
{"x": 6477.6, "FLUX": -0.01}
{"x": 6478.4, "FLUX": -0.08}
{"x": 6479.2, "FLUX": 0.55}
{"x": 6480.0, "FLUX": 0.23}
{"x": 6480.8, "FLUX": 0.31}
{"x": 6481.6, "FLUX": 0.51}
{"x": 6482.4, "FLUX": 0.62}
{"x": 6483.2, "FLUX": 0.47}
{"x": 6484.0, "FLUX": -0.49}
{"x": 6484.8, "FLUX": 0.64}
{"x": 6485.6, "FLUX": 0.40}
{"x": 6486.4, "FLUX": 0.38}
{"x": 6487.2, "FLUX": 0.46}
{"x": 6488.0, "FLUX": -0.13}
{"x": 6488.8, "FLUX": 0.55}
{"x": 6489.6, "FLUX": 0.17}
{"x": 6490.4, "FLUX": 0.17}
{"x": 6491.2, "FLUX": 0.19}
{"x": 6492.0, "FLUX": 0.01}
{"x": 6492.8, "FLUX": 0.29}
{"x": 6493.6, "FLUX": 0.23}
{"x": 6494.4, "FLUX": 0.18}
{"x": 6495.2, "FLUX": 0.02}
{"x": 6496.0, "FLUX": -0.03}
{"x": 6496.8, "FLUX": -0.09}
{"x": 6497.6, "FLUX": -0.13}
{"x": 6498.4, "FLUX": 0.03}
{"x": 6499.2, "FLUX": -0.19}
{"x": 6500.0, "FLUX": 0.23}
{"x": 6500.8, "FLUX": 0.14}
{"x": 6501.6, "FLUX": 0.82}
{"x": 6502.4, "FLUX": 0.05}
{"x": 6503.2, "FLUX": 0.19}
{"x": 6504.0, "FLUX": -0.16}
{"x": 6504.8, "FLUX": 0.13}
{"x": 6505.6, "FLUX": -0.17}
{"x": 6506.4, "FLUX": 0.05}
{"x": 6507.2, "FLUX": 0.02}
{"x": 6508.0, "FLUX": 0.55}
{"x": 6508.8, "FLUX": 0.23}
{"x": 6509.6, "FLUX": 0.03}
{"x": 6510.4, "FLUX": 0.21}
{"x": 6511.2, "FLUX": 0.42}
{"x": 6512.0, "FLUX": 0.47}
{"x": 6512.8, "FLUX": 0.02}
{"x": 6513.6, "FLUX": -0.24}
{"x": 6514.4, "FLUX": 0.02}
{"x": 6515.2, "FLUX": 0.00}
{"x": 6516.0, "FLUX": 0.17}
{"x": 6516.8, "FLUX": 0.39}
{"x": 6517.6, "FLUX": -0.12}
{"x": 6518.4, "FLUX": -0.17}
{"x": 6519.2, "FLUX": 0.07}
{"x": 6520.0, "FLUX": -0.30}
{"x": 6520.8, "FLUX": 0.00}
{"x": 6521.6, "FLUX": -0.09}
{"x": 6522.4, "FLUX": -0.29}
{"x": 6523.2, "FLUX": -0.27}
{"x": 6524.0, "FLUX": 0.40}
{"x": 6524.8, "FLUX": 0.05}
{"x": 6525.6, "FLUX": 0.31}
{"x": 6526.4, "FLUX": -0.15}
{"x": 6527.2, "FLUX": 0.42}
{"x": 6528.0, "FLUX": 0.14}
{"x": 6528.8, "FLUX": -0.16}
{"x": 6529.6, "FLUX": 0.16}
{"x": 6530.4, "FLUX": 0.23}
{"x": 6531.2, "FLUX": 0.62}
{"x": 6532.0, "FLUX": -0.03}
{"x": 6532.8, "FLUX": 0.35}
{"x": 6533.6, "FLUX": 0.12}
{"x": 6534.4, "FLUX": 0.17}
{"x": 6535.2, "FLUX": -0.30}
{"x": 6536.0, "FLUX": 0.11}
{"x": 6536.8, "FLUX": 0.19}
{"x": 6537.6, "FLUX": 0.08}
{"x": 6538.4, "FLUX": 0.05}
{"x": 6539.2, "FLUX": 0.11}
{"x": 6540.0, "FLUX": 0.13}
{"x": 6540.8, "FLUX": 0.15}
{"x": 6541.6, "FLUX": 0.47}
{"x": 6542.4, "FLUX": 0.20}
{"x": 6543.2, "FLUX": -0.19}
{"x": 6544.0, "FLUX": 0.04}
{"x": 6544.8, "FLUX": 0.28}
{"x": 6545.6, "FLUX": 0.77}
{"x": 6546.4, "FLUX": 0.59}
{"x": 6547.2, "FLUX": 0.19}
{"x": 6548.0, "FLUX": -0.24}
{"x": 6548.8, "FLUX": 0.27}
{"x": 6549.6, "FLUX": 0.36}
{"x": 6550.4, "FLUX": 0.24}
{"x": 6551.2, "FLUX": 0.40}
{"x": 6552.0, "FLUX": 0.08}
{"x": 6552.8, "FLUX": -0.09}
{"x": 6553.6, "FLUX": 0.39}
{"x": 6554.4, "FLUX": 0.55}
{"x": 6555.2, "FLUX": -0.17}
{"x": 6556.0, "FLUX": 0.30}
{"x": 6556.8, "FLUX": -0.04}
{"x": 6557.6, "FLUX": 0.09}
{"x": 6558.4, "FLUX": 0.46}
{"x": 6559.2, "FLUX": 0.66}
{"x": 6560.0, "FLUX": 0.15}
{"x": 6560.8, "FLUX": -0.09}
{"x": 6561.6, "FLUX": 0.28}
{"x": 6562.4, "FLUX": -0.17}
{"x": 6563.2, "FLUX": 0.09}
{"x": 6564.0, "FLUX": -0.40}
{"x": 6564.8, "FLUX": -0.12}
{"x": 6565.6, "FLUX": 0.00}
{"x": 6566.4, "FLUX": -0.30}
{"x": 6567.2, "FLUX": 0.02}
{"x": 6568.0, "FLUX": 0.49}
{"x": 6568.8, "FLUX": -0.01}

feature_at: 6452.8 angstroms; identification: [O II]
